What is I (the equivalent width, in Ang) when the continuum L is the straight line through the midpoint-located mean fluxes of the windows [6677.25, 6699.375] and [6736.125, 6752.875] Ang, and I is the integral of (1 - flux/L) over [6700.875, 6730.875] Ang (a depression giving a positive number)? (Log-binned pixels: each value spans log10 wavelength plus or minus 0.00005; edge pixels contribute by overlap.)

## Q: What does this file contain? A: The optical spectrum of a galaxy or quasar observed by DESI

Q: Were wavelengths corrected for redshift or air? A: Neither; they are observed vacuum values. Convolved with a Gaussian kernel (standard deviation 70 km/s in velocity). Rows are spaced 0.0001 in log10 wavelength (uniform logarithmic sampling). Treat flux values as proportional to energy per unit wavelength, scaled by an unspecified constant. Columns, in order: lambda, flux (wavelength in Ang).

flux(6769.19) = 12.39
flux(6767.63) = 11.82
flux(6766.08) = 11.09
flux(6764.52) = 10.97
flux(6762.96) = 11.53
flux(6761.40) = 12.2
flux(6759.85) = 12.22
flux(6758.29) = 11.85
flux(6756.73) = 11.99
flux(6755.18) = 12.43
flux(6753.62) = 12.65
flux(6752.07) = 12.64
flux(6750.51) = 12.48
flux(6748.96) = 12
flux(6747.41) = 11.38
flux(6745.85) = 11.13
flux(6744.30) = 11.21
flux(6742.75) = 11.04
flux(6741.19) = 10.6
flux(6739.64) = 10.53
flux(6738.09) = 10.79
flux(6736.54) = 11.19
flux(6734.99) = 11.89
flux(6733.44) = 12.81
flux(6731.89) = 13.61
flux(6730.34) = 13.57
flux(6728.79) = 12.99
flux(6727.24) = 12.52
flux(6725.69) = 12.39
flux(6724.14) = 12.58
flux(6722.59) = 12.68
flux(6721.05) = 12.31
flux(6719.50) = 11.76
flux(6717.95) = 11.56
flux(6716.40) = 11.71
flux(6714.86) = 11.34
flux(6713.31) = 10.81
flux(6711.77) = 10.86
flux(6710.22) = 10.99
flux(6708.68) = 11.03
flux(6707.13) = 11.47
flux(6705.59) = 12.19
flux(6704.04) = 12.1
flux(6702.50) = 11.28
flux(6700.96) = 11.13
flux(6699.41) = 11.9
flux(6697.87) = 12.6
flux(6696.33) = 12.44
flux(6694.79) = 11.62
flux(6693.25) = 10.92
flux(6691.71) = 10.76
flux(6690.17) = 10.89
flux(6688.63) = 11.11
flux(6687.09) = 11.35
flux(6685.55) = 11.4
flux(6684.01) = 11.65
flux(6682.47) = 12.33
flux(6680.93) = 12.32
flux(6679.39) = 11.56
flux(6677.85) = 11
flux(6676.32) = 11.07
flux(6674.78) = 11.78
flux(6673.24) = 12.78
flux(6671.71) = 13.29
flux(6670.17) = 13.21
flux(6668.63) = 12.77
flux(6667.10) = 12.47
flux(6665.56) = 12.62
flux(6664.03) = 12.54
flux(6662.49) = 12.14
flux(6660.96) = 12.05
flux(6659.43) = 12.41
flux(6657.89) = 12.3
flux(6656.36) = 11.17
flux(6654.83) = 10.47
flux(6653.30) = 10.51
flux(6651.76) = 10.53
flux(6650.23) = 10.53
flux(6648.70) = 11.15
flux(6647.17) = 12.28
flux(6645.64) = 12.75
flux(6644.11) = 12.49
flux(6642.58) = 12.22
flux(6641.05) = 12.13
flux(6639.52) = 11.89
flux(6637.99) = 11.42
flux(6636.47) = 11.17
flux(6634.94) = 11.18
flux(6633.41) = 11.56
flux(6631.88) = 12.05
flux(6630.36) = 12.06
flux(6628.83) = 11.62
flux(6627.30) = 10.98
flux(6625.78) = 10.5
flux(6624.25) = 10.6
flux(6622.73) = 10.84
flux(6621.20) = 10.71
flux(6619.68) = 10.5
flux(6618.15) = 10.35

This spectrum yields -1.0 Ang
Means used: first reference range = 11.6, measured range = 11.9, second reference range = 11.4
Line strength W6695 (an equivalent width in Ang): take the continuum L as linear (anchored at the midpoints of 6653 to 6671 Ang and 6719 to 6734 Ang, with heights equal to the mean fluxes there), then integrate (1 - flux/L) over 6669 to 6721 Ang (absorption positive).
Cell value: 3.2 Ang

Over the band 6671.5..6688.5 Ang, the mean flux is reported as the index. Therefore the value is 11.8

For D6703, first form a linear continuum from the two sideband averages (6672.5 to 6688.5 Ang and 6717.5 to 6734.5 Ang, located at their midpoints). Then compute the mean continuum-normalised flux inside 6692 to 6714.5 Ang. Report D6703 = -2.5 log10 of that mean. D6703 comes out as 0.06 mag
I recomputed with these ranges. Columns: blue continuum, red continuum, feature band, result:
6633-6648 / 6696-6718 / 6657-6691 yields -0.9 Ang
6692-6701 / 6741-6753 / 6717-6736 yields -1.4 Ang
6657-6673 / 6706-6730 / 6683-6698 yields 1.0 Ang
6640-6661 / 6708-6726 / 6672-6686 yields -0.2 Ang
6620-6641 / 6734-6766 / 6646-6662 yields 0.0 Ang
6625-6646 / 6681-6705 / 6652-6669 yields -0.3 Ang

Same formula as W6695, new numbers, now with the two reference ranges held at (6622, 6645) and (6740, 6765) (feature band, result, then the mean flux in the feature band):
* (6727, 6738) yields -0.78 Ang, 12.5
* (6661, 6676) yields -1.24 Ang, 12.5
